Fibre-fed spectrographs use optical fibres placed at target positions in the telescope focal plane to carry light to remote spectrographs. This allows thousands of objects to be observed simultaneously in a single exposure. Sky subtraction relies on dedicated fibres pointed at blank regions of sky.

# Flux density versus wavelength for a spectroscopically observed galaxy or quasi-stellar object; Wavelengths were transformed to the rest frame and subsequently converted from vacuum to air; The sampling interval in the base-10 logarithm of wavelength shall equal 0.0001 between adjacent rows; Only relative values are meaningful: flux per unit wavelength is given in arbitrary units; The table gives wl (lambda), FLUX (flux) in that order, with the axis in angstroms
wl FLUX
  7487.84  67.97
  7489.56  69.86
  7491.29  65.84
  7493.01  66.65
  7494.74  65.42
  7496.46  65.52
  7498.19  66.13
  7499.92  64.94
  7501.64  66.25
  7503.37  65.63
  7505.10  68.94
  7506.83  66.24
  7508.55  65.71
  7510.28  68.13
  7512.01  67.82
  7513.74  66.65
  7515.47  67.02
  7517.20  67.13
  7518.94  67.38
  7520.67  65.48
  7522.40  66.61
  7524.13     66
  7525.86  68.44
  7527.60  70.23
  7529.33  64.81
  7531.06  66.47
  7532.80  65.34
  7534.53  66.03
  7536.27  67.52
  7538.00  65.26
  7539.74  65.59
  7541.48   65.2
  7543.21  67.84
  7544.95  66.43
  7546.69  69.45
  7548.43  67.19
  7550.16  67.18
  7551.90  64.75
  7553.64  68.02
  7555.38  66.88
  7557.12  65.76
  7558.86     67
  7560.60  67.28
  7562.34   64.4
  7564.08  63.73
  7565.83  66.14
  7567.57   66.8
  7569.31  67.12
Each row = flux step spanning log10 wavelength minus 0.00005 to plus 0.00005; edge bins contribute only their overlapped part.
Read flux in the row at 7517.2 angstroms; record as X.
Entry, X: 67.13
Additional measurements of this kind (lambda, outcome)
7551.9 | 64.75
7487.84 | 67.97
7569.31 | 67.12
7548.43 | 67.19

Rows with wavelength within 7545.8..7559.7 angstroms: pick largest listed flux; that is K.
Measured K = 69.45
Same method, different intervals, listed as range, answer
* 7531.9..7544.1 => 67.84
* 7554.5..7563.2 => 67.28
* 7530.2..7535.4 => 66.47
